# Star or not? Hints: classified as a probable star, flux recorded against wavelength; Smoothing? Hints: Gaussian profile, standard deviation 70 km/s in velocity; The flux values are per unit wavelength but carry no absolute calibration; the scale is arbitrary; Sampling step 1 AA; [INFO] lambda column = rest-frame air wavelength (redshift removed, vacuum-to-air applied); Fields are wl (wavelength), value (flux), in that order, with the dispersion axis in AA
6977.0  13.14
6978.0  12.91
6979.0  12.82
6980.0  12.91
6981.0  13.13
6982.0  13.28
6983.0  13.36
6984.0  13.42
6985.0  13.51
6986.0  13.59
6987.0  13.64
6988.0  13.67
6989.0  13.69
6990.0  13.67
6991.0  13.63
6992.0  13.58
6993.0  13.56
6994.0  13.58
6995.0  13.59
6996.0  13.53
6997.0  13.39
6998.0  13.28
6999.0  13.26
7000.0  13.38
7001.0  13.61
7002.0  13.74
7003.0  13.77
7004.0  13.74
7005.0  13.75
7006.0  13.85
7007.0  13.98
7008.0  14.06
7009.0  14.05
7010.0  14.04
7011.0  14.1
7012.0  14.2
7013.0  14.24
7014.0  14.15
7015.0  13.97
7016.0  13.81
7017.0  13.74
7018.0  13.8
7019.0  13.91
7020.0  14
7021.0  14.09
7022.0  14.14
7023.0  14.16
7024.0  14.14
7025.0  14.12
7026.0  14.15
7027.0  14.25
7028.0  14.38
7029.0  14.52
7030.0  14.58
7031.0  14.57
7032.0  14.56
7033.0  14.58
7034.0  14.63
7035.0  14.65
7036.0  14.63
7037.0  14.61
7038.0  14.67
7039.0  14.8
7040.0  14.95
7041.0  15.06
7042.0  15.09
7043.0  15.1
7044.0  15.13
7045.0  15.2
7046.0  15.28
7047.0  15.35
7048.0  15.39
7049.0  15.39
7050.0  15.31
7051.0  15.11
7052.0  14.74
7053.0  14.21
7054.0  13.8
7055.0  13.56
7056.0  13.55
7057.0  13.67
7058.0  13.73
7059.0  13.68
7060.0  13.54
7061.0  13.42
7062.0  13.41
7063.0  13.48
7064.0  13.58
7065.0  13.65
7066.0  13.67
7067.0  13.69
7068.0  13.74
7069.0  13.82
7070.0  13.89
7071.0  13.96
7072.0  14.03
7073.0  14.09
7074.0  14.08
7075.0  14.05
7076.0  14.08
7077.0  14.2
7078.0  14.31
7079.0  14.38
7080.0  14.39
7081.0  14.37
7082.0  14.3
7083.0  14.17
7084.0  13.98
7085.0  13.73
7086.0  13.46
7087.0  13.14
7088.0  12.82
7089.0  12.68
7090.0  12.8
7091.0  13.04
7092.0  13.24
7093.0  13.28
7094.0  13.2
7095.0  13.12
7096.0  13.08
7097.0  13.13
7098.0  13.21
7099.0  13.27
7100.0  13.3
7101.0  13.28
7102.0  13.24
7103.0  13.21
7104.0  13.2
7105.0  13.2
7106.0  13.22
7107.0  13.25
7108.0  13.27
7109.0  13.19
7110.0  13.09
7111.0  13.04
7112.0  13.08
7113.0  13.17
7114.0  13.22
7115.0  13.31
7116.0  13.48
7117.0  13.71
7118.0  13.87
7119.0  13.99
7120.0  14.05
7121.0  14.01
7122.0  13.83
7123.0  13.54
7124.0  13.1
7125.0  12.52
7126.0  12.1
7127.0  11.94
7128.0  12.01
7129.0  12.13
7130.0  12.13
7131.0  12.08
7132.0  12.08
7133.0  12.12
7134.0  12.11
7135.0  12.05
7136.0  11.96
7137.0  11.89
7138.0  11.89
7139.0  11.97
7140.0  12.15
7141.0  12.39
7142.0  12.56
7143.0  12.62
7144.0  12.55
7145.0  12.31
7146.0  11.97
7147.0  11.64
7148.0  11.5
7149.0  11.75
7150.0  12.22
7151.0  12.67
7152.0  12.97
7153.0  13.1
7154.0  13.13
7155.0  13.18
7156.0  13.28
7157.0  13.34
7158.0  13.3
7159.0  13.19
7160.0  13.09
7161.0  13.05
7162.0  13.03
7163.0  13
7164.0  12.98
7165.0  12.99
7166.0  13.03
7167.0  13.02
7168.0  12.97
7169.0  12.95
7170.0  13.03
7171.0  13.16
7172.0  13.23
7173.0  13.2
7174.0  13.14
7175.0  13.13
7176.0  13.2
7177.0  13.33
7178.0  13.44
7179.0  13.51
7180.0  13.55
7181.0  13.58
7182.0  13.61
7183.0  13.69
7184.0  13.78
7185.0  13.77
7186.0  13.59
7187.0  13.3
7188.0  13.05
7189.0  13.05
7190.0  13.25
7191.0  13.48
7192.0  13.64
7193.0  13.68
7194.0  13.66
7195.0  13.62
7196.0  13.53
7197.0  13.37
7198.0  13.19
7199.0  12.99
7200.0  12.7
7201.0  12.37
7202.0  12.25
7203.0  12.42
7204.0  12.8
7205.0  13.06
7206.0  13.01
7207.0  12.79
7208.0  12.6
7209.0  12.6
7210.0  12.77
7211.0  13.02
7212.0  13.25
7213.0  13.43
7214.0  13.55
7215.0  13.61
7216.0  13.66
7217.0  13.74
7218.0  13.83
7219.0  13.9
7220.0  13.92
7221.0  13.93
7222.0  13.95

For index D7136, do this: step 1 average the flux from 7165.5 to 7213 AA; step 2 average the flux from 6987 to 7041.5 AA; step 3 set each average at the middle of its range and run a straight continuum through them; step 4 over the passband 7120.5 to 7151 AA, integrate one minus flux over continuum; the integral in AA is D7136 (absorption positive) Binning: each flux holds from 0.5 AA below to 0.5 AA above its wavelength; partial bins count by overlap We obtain 2.6 AA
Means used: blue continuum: 14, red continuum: 13.2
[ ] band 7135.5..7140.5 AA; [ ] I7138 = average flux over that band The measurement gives 12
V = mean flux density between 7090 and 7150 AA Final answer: 12.8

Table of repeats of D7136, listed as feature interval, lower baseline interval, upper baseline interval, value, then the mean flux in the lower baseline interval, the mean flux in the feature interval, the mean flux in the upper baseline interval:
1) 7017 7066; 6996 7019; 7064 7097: -2.2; 13.8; 14.4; 13.7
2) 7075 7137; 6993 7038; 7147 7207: 1.4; 14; 13.2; 13.1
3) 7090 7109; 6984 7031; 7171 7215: 0.5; 13.9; 13.2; 13.2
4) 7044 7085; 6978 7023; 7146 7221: -2.0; 13.7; 14.2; 13.1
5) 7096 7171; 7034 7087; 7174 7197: 5.2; 14.3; 12.8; 13.5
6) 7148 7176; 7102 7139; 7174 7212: 0.2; 12.9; 13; 13.2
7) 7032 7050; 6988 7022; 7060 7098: -1.6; 13.8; 15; 13.7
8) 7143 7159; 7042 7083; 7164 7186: 1.0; 14.2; 12.6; 13.3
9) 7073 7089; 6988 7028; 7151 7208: -0.4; 13.8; 13.9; 13.2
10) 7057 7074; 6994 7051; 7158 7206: 0.3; 14.3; 13.7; 13.2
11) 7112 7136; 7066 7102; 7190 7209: 1.0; 13.6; 12.9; 13.1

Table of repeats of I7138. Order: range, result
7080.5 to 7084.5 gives 14.2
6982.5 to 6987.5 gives 13.5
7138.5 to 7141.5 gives 12.2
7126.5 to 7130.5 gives 12.1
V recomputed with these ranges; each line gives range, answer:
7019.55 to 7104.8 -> 14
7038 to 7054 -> 15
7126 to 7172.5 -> 12.6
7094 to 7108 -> 13.2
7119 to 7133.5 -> 12.7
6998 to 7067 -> 14.2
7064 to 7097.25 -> 13.7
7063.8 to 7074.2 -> 13.8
